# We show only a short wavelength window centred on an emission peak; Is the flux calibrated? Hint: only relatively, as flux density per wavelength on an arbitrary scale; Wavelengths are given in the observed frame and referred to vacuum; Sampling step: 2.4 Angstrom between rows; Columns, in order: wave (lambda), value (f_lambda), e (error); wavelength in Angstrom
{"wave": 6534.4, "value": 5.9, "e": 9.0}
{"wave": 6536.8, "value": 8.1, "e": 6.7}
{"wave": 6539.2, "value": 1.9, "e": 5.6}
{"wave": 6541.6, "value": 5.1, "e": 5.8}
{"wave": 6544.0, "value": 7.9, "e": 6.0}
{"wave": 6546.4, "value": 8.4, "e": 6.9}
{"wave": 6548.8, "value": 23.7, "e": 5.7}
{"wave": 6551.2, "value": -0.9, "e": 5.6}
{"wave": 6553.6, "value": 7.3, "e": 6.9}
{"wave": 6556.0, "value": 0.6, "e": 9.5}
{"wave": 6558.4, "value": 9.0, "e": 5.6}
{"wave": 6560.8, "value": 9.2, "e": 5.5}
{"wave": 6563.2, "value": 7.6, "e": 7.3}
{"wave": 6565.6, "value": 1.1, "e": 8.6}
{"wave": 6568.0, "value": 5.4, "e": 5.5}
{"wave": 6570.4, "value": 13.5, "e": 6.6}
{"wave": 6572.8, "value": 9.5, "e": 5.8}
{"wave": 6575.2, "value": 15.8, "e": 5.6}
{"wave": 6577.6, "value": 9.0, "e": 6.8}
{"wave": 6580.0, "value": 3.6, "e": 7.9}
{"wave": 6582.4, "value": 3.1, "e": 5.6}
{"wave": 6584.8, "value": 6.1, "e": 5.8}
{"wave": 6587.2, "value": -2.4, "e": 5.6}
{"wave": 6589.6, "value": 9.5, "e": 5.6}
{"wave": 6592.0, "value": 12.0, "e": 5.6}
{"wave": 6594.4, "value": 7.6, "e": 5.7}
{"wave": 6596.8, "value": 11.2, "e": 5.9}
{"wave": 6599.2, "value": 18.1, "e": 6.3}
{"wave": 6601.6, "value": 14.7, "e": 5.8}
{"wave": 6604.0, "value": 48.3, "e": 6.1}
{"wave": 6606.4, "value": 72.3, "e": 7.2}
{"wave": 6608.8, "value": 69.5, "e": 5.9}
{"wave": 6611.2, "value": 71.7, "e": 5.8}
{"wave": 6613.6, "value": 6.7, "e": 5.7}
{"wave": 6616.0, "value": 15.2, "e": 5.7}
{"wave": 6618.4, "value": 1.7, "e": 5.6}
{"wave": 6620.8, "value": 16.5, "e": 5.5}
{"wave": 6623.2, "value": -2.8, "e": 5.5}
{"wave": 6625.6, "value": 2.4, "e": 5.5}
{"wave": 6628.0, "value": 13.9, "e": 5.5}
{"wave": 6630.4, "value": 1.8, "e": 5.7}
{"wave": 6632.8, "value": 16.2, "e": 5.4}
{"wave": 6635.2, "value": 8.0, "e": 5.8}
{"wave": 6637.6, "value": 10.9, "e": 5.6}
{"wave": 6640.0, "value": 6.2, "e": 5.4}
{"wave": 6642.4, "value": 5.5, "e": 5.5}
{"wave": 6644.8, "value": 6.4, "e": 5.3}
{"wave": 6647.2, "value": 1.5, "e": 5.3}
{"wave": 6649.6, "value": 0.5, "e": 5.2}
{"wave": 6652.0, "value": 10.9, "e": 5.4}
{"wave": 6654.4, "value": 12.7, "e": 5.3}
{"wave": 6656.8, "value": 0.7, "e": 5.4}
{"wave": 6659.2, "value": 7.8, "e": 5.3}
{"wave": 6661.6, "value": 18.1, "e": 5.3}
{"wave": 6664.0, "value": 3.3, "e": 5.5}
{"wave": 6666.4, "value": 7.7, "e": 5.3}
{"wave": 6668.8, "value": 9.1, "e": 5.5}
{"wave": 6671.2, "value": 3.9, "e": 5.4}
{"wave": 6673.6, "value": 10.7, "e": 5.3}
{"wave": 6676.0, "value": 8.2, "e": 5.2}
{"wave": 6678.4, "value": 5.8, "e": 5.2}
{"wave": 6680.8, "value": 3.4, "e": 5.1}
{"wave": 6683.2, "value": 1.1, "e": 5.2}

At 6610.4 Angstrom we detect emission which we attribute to [O II]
